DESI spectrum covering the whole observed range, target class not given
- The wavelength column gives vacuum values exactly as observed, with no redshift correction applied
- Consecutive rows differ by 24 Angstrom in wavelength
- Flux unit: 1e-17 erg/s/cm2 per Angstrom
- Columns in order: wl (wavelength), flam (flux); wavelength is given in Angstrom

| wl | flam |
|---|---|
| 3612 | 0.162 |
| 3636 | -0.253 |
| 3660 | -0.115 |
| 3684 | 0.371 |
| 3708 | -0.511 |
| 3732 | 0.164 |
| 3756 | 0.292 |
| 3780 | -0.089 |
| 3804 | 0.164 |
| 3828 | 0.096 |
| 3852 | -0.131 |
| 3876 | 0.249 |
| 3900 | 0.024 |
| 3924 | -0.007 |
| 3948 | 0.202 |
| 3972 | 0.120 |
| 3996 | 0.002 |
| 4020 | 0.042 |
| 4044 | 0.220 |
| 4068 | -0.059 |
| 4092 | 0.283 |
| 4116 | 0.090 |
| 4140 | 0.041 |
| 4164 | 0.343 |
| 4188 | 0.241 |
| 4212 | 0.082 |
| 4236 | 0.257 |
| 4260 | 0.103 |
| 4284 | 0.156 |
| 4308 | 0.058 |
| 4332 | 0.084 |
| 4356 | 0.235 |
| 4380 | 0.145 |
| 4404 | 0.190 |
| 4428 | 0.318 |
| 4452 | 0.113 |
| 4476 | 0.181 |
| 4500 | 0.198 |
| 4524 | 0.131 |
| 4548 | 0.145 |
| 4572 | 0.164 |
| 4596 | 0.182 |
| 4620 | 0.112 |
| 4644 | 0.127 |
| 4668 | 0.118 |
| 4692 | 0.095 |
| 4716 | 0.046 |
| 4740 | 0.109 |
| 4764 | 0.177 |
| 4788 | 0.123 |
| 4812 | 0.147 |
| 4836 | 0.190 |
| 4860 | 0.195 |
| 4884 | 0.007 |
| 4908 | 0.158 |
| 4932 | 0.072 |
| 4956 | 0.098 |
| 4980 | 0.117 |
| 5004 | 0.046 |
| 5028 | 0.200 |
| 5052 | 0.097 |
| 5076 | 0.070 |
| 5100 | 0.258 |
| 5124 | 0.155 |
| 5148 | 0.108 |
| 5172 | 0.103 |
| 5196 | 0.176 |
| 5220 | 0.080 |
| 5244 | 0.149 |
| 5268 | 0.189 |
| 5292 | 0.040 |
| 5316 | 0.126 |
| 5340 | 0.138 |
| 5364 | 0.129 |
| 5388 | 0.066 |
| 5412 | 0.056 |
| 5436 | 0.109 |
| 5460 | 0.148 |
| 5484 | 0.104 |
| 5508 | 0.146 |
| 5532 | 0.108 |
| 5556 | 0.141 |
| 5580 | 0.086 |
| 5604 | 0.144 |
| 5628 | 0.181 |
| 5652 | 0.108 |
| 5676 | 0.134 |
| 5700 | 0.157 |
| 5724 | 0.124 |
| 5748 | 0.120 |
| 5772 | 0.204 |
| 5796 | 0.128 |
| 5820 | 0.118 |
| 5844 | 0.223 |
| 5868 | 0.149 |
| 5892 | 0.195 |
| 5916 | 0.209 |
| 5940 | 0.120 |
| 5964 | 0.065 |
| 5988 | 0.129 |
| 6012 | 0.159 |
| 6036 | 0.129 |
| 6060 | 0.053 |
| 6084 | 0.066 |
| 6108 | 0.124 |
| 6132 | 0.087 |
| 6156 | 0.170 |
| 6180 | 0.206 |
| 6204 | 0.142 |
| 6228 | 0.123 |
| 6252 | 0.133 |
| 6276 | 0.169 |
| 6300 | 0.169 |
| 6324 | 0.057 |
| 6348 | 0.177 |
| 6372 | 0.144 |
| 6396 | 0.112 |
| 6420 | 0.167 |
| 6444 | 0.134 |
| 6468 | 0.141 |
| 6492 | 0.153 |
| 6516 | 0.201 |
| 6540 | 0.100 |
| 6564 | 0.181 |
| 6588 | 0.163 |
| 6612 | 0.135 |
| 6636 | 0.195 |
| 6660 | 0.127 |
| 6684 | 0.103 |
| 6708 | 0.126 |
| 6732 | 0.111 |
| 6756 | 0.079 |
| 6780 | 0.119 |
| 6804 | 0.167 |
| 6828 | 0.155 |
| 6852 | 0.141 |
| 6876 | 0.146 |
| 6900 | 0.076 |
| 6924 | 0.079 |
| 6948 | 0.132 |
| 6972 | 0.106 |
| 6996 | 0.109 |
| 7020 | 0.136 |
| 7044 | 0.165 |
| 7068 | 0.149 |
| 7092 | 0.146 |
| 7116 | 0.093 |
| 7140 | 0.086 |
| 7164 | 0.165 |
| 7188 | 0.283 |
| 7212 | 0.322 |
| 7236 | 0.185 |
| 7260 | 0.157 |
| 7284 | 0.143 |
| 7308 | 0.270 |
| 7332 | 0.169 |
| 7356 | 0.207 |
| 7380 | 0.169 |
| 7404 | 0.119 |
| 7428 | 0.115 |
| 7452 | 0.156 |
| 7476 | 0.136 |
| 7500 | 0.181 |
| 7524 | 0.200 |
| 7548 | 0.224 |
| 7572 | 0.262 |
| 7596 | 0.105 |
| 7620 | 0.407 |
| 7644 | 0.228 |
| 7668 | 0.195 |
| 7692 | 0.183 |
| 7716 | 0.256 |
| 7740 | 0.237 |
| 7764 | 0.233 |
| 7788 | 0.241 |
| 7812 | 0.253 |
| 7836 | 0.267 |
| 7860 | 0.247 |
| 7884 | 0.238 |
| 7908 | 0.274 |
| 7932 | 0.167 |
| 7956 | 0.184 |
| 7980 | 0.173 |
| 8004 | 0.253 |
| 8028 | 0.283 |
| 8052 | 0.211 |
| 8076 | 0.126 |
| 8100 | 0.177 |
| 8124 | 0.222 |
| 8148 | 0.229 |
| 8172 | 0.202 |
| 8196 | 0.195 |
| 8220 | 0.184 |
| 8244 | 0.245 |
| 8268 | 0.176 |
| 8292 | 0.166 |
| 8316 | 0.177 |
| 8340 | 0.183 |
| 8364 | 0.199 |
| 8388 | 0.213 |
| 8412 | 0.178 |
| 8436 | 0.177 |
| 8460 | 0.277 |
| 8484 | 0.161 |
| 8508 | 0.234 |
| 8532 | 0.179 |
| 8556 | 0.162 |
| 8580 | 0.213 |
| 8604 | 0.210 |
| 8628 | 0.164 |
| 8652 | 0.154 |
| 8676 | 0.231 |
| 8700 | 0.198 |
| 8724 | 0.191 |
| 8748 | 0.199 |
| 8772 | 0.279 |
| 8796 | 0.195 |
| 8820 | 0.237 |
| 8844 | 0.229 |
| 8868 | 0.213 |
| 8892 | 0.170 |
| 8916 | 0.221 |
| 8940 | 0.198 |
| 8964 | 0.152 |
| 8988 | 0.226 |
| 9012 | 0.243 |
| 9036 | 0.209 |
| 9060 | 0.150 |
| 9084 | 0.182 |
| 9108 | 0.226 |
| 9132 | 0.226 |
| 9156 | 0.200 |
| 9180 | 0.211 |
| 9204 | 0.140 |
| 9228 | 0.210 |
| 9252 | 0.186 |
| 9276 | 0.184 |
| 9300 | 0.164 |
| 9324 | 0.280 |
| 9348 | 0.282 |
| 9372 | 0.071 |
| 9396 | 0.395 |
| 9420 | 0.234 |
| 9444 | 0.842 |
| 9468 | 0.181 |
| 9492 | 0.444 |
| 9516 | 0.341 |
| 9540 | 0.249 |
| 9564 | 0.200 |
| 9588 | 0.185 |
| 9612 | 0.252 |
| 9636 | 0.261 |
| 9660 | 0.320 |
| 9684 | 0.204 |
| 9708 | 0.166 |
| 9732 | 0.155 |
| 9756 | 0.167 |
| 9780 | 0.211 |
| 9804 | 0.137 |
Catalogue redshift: 0.931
